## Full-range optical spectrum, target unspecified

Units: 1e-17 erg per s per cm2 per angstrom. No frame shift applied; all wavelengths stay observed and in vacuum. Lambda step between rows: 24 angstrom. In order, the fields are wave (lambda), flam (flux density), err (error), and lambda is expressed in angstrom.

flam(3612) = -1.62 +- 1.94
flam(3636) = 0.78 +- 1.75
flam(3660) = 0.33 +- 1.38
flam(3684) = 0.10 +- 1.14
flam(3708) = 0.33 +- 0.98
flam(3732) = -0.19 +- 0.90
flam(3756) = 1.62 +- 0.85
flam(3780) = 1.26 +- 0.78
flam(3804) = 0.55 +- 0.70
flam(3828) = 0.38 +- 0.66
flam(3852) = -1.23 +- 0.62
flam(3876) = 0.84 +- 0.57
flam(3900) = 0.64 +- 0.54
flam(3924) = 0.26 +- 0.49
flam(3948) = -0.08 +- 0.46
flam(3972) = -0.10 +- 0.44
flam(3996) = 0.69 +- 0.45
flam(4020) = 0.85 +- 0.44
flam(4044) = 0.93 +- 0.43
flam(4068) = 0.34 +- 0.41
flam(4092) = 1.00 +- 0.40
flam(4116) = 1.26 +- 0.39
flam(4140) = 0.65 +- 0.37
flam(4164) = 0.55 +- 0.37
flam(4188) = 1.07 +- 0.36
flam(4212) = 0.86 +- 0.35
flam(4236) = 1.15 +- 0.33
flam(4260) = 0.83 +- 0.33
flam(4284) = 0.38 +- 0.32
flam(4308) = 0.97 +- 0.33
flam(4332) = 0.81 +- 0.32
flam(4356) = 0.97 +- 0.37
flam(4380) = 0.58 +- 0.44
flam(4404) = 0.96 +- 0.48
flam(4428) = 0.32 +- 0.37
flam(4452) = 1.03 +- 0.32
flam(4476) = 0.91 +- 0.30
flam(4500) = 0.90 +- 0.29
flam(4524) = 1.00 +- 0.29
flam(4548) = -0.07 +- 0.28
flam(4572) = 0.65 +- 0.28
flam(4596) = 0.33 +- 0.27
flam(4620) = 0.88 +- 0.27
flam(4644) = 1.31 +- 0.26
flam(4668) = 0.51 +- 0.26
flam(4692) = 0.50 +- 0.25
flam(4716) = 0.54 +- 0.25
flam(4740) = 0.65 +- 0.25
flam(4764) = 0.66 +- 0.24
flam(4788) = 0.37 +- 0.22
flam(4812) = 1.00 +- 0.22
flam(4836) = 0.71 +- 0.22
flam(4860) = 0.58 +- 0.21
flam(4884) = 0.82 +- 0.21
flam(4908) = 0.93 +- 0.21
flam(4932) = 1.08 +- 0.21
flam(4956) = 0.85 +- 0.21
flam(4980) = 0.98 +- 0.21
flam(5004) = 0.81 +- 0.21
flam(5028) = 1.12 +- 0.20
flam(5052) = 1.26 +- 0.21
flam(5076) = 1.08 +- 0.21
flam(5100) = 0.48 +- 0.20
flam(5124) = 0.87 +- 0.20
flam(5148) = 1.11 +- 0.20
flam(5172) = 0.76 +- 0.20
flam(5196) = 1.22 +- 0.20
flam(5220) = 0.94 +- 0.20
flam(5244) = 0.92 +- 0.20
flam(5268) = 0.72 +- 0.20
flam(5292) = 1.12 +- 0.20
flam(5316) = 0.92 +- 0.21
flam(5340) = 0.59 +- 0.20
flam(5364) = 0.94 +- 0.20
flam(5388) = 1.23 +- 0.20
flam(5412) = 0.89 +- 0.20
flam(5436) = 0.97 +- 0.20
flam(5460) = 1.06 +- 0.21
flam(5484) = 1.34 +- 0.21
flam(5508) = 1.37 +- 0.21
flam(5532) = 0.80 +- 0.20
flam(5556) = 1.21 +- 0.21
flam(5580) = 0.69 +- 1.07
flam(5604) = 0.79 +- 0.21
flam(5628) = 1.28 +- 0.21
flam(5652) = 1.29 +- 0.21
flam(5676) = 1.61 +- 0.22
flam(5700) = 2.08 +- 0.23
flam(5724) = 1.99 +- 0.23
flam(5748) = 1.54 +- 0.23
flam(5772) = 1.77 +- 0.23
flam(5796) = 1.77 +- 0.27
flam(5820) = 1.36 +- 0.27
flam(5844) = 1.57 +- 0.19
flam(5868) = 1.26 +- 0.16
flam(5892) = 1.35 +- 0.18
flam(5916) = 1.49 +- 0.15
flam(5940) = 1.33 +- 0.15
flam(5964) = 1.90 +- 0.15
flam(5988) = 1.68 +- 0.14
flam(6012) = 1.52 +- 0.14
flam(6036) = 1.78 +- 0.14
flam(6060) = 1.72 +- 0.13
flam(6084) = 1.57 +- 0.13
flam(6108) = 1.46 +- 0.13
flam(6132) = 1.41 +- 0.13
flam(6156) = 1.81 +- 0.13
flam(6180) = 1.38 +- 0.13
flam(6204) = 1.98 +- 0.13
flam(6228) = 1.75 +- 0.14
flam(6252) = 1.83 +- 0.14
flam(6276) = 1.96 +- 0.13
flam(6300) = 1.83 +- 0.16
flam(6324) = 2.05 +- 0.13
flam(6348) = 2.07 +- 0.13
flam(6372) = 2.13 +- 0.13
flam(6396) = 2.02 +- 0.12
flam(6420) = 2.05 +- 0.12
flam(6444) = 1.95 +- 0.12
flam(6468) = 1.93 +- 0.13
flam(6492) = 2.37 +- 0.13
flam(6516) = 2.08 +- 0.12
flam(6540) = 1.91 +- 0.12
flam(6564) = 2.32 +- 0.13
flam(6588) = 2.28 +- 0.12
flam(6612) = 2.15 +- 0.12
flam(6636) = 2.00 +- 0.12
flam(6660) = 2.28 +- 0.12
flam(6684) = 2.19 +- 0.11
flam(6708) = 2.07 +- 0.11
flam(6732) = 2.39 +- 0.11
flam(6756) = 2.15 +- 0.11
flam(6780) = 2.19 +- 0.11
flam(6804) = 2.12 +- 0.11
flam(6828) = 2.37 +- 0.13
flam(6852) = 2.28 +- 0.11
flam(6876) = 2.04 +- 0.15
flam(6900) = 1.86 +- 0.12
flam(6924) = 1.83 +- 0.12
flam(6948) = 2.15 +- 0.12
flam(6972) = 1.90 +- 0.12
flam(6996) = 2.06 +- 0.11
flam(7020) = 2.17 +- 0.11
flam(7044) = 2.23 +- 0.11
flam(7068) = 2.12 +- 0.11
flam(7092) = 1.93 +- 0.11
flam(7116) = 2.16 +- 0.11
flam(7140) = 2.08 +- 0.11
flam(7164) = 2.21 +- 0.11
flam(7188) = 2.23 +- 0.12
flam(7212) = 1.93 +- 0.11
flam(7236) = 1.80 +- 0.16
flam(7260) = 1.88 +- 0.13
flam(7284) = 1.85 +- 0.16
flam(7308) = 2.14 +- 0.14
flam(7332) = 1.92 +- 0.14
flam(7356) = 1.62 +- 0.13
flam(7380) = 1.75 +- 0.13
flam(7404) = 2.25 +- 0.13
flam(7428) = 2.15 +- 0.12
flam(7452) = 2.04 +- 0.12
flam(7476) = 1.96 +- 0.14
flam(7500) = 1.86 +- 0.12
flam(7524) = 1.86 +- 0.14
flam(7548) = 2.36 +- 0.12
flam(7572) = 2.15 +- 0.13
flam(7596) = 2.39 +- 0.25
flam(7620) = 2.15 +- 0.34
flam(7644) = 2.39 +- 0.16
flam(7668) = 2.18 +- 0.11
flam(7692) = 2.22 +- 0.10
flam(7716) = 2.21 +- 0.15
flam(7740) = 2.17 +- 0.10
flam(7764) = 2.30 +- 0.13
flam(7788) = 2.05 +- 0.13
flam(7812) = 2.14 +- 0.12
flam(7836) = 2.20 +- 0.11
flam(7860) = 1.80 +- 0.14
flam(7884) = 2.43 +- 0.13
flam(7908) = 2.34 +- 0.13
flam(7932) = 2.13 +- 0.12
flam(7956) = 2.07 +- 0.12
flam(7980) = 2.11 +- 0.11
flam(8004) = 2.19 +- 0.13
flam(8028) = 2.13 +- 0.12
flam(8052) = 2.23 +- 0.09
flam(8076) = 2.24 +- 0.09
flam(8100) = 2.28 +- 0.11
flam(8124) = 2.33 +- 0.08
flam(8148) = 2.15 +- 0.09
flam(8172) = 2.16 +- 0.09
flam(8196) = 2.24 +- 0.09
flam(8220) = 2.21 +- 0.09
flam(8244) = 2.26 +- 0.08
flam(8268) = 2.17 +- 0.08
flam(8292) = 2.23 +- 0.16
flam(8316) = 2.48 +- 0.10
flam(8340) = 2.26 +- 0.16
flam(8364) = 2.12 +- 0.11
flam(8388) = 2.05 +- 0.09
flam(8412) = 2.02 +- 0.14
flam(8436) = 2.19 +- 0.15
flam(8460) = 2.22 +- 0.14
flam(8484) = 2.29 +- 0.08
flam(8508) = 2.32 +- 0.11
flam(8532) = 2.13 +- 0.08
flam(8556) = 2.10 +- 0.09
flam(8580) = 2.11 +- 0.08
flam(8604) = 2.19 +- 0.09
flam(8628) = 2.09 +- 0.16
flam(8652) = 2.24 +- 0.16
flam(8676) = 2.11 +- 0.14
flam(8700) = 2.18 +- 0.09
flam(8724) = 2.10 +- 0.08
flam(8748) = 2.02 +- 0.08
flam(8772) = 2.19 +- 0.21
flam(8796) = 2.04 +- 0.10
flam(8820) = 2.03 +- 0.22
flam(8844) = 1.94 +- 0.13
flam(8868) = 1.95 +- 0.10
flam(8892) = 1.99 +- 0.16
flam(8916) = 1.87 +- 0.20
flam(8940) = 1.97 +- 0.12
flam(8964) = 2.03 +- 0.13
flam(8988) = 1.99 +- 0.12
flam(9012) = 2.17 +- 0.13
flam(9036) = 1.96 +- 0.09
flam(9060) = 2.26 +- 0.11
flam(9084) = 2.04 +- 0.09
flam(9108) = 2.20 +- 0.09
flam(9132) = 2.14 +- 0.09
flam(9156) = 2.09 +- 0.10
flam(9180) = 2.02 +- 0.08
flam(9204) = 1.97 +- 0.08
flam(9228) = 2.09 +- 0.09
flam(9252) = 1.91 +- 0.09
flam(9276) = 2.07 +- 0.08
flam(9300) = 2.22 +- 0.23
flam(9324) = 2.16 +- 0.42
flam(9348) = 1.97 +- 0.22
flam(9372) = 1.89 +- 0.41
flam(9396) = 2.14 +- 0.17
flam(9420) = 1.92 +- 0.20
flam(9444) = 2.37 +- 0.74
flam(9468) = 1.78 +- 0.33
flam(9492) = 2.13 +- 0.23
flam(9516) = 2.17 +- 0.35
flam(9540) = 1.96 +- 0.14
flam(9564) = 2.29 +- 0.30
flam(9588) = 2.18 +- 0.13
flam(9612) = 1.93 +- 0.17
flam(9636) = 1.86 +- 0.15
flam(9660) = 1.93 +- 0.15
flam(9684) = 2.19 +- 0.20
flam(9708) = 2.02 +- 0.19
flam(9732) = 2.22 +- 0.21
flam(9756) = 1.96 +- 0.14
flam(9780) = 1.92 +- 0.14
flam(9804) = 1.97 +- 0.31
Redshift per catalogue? 0.422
